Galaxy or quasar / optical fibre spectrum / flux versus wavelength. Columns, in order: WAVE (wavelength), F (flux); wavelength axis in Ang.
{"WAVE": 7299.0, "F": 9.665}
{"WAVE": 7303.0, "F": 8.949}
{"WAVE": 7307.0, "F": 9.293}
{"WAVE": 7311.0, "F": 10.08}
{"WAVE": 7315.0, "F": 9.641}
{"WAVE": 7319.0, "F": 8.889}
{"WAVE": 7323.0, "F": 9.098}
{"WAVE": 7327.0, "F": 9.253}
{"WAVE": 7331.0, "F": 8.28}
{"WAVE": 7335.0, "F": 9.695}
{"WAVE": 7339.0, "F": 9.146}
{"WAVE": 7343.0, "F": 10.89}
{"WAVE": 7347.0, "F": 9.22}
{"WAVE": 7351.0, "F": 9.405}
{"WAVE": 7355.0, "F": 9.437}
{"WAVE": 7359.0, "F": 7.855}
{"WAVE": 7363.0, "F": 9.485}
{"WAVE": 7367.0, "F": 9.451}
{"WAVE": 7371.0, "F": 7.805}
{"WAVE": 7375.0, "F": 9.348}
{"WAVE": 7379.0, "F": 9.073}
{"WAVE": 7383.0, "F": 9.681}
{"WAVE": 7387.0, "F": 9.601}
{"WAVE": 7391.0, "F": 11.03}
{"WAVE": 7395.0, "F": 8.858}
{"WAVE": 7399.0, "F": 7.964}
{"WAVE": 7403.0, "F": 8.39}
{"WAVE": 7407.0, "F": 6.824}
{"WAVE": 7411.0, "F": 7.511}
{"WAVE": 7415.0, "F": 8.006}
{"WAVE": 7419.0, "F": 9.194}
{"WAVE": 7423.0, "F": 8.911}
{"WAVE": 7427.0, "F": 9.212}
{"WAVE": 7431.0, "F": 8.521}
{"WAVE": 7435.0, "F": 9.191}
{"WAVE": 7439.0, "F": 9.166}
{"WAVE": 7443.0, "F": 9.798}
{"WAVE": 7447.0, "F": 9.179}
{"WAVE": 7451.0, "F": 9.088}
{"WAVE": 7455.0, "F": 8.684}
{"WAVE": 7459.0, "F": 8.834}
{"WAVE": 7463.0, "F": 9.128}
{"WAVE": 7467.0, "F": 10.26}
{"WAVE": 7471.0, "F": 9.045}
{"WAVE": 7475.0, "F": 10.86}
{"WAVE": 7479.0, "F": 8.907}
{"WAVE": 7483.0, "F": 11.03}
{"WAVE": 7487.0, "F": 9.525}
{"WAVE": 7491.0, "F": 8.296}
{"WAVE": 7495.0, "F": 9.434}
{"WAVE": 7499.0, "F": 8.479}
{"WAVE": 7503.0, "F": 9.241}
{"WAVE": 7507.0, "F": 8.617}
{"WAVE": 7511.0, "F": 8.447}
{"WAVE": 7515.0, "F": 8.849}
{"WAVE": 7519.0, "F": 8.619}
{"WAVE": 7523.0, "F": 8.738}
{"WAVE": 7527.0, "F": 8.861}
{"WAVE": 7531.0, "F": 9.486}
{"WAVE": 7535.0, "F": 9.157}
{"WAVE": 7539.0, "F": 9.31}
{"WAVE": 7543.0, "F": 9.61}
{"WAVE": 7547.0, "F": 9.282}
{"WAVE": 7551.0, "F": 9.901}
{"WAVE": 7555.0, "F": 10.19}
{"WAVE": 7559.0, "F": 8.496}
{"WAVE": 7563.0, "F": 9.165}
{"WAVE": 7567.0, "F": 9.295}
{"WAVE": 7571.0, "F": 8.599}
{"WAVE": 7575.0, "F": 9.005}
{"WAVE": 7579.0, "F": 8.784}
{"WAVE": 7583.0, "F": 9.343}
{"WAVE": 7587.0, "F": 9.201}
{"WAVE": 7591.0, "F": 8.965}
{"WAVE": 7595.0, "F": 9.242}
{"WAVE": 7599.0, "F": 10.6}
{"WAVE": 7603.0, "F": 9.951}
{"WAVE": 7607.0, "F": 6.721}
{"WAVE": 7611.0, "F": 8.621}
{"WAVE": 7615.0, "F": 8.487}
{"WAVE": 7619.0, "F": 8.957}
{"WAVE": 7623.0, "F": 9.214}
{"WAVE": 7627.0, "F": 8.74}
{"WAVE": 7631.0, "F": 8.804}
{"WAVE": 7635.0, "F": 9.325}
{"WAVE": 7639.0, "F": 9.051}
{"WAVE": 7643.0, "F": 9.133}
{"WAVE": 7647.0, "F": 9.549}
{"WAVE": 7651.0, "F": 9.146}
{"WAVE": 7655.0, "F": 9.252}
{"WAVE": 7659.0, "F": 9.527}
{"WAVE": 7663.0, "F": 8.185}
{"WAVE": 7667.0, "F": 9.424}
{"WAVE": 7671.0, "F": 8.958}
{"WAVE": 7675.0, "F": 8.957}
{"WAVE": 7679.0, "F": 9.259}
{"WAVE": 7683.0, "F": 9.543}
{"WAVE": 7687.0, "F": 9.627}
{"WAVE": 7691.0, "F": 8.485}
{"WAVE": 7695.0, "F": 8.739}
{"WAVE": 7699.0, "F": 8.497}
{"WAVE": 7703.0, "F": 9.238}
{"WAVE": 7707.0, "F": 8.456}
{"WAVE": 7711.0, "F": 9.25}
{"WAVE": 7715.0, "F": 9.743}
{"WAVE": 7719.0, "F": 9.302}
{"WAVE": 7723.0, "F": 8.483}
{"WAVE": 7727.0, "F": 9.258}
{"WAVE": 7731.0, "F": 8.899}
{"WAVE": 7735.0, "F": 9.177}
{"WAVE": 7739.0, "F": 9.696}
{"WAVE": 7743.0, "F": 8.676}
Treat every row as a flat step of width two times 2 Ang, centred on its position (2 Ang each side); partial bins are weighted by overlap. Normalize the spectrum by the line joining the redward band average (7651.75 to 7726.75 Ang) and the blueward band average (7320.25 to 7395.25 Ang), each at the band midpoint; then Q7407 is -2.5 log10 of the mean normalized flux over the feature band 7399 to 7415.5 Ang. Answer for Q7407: 0.20 mag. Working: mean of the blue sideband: 9.3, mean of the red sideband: 9.06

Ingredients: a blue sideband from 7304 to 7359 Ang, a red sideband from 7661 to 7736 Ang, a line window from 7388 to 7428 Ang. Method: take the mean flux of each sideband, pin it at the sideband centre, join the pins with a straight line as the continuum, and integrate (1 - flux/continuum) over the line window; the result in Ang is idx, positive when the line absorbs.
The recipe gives 2.9 Ang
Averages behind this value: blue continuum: 9.34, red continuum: 9.02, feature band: 8.6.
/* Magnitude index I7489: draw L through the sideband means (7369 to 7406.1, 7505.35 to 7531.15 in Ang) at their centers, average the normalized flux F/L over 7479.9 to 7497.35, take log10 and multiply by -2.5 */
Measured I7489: -0.082 mag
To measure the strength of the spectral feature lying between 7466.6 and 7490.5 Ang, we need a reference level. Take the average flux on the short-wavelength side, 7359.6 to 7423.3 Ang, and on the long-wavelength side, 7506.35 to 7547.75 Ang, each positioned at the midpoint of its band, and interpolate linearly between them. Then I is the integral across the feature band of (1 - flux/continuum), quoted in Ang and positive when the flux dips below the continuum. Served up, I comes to -2.4 Ang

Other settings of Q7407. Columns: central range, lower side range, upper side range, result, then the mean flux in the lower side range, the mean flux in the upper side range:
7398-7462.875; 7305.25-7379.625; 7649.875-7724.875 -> 0.06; 9.23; 9.06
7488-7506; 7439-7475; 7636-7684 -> 0.05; 9.34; 9.16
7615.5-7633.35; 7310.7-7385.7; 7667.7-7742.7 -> 0.03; 9.23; 9.08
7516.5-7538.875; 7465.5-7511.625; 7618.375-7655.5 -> 0.04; 9.36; 9.12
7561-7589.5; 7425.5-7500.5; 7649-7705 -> 0.01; 9.3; 9.06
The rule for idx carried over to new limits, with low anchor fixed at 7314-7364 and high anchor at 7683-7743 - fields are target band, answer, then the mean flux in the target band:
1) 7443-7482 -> -0.92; 9.4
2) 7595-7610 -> 0.06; 9.08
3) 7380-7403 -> -0.26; 9.32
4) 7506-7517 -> 0.62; 8.64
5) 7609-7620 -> 0.54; 8.66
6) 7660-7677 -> 0.31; 8.92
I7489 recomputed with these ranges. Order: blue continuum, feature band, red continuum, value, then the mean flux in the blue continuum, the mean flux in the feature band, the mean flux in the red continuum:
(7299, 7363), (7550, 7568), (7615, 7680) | -0.03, 9.29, 9.39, 9.07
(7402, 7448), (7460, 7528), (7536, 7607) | -0.03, 8.65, 9.2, 9.27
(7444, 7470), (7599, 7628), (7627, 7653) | 0.04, 9.21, 8.8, 9.14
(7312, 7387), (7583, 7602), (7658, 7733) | -0.05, 9.23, 9.51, 9.04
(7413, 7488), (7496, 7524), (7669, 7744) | 0.06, 9.29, 8.74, 9.07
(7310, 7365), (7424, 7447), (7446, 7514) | 0.01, 9.3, 9.17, 9.23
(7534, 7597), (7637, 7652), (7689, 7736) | -0.02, 9.22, 9.22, 8.96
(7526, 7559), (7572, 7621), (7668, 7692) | 0.04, 9.43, 8.98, 9.18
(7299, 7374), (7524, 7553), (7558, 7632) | -0.04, 9.23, 9.35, 8.97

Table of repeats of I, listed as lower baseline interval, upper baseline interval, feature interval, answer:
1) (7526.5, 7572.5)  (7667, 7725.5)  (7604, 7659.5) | 1.60 Ang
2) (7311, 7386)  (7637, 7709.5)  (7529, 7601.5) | -1.60 Ang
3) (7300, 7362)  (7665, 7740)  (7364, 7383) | 0.48 Ang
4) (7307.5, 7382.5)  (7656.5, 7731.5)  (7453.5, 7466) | 0.24 Ang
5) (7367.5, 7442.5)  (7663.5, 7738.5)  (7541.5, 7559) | -1.30 Ang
